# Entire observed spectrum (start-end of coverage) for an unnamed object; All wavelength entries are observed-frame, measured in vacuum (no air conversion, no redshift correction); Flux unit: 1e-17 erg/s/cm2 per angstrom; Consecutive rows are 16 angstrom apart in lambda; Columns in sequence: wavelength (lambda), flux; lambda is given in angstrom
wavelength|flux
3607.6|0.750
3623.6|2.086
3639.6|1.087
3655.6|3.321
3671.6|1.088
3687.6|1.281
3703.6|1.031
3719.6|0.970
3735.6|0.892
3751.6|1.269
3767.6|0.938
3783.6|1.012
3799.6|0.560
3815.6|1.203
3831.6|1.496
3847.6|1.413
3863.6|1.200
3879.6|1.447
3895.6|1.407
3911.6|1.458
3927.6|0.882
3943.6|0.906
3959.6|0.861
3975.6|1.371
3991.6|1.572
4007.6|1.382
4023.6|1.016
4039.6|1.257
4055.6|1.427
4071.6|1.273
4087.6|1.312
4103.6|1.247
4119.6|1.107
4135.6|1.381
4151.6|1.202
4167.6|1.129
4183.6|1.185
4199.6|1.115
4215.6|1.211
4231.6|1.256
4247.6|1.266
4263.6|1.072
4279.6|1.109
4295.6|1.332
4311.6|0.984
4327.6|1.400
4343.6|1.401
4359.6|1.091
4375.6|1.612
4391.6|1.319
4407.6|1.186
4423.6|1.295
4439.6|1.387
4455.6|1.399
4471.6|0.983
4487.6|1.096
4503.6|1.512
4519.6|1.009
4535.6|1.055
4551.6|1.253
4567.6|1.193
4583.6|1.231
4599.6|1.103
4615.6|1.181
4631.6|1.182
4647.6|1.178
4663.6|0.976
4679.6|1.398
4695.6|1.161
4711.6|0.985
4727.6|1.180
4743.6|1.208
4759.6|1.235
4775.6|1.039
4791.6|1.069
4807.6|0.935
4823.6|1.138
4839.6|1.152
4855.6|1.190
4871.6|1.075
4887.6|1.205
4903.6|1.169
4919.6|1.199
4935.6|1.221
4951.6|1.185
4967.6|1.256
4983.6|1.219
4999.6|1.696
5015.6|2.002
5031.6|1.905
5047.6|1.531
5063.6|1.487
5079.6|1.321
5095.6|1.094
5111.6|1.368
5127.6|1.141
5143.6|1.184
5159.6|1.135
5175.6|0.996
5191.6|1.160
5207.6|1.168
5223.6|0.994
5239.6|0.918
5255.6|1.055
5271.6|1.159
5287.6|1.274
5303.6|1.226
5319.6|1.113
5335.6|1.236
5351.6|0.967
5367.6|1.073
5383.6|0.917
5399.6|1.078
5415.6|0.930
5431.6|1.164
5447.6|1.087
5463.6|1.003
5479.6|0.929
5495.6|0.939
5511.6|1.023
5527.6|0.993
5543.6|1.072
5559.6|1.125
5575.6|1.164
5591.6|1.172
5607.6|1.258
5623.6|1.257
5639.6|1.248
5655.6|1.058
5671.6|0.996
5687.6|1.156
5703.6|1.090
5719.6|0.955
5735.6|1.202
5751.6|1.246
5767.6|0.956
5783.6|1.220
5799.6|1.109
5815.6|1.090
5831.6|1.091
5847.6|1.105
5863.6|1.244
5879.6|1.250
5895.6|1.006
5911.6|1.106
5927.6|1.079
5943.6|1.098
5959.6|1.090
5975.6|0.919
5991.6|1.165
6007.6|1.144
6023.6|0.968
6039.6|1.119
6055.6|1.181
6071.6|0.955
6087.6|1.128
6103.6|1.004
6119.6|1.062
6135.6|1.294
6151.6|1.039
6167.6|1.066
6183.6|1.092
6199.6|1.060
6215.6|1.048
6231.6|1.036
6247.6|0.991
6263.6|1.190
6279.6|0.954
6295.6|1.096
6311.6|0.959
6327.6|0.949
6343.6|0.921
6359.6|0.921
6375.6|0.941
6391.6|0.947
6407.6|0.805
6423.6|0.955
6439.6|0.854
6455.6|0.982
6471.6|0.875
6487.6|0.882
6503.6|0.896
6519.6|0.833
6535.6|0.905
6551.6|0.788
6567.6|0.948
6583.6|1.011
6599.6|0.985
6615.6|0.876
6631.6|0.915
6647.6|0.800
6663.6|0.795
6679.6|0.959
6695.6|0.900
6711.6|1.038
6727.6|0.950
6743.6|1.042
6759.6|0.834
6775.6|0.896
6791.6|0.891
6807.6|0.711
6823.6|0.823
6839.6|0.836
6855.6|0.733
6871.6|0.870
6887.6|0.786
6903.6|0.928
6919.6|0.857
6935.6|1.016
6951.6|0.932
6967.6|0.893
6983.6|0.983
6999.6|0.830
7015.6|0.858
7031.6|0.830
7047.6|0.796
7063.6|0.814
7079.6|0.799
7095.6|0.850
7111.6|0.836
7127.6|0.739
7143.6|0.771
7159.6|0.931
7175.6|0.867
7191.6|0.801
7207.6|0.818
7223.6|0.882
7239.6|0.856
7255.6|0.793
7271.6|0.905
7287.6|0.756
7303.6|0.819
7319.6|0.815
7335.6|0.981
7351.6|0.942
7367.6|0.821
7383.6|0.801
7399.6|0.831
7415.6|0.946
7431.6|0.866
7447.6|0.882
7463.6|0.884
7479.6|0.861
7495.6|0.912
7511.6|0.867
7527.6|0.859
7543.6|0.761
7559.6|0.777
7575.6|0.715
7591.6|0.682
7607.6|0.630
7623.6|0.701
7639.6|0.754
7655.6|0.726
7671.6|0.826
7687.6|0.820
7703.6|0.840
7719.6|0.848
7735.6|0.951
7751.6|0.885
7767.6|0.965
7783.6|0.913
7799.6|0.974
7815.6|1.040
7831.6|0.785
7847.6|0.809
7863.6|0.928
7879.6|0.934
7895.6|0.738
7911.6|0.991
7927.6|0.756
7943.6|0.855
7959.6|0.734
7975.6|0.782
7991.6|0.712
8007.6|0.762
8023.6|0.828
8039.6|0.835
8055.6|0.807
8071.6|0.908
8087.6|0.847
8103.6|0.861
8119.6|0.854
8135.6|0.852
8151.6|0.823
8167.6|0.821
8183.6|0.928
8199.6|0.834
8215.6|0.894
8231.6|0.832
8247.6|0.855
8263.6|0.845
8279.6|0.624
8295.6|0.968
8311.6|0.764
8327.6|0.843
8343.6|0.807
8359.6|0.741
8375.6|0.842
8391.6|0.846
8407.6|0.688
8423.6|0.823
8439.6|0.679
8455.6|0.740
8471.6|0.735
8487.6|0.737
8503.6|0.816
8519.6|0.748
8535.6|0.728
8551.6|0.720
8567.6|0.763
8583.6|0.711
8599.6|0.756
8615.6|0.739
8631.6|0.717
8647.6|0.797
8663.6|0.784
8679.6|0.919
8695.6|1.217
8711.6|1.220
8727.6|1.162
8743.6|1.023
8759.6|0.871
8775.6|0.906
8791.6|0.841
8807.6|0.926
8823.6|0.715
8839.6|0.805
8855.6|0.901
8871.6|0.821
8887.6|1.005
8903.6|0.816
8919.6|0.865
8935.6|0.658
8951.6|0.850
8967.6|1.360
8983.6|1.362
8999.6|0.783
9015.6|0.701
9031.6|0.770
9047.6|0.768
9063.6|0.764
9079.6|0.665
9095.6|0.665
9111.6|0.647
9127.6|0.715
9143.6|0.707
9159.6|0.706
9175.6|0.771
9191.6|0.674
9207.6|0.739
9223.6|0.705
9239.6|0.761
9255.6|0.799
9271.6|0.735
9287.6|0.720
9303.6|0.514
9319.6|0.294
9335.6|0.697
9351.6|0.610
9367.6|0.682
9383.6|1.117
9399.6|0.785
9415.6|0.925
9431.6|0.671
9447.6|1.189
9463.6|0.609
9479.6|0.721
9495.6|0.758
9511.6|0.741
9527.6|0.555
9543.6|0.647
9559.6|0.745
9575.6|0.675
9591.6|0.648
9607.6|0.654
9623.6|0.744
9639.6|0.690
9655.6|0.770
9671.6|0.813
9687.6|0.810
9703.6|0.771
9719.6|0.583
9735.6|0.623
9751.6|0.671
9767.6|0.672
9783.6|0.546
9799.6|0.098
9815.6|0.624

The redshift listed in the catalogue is 0.793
